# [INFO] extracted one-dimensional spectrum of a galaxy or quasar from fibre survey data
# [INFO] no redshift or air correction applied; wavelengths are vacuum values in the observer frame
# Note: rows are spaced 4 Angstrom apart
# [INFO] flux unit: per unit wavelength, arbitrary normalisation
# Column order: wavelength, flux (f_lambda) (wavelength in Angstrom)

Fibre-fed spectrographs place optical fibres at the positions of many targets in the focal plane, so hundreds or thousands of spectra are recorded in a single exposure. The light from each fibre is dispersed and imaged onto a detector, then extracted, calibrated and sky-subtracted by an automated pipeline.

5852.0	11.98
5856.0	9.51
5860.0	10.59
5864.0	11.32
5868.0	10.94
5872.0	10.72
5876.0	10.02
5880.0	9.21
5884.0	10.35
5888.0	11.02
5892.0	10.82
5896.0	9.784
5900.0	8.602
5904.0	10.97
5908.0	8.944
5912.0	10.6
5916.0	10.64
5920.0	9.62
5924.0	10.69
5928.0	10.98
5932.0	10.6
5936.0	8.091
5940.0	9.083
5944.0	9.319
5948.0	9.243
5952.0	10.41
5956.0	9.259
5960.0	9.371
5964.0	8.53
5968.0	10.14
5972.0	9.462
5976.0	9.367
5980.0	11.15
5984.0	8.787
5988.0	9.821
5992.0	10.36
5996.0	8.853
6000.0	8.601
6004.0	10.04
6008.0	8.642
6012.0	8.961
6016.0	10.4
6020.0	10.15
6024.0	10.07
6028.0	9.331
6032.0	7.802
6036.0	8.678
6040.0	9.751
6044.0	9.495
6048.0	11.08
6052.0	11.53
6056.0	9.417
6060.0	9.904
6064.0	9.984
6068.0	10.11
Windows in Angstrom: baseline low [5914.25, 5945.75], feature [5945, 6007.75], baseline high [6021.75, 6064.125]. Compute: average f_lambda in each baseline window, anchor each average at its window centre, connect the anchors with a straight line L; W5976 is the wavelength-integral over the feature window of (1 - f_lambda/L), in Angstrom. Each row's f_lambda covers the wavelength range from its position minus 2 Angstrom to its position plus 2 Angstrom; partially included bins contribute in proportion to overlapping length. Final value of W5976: 1.8 Angstrom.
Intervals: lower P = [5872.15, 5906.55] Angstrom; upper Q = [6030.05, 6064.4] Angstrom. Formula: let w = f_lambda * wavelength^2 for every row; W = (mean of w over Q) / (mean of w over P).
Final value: 1.01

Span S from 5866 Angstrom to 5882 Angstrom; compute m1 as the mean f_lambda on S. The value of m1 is 10.2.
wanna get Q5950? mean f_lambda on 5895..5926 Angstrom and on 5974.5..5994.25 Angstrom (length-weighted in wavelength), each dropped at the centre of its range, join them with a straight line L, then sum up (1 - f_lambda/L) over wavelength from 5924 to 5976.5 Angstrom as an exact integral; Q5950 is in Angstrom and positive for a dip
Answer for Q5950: 1.9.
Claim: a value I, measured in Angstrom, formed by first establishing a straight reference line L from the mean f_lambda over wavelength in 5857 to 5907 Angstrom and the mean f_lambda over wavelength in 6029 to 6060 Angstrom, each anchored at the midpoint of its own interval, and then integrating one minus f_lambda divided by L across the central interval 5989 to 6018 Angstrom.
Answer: 1.2 Angstrom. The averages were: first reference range 10.3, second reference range 9.68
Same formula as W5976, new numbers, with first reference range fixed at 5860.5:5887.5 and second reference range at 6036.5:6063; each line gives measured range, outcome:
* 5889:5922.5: 1.2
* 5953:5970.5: 1.5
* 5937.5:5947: 1.1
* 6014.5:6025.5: 0.0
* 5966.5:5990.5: 1.1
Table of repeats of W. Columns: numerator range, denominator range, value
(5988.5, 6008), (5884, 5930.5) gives 0.95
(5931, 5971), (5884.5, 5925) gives 0.94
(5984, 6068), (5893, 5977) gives 1.02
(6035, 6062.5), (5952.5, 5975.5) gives 1.09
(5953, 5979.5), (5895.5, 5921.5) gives 0.98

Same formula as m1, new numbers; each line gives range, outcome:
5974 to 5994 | 9.9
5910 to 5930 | 10.5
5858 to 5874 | 10.9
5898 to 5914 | 9.78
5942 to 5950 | 9.28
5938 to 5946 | 9.2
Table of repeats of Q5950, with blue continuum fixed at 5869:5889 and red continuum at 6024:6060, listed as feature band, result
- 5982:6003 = 1.13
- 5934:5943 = 1.23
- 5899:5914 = 0.45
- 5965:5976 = 0.36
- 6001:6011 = 0.59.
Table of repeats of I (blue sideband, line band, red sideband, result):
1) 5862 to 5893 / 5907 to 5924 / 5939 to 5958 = -0.2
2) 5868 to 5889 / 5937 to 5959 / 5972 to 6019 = 1.0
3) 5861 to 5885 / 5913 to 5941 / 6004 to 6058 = 0.4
